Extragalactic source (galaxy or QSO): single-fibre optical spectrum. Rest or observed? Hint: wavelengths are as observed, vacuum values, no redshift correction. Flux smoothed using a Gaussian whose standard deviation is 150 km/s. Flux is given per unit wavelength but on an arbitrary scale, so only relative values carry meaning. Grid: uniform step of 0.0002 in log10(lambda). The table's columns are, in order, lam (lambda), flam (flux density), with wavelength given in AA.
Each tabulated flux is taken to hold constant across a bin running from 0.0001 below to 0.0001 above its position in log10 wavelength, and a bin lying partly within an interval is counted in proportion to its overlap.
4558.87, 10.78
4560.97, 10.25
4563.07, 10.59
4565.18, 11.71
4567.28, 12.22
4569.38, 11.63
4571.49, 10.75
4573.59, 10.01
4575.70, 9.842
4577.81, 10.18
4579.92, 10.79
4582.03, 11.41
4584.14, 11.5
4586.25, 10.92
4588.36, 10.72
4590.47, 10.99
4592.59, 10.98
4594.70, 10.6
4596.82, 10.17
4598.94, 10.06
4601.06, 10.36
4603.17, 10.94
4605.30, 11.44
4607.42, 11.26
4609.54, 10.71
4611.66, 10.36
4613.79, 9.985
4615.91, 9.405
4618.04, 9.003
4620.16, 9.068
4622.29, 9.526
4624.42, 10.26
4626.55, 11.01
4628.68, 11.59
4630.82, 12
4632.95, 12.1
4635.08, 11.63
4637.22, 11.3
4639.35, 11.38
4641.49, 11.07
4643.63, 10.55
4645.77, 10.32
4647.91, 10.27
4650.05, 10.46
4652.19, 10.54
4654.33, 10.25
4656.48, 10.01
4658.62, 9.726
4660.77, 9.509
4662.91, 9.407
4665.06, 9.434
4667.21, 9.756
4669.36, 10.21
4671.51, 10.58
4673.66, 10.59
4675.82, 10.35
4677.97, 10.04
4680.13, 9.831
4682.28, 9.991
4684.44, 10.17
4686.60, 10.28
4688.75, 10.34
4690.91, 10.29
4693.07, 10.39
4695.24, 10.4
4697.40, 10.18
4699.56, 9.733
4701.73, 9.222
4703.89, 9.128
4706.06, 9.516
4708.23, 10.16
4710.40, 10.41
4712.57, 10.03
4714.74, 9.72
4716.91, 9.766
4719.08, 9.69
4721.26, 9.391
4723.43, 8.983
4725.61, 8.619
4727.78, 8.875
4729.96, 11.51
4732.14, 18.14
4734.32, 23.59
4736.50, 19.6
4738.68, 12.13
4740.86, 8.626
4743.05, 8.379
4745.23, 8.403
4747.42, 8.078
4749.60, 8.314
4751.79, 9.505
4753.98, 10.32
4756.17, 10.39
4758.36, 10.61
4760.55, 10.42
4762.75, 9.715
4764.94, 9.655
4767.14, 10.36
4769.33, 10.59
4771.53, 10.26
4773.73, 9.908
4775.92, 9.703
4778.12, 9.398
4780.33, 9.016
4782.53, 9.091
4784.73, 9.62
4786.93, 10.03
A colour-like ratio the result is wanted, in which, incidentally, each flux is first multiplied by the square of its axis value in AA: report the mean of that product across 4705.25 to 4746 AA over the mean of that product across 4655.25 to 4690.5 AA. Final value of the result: 1.16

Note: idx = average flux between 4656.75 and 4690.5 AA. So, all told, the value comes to 10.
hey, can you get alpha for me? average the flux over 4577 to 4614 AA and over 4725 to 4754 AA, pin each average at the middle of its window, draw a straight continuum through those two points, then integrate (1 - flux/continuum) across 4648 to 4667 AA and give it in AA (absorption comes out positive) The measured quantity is 2.2 AA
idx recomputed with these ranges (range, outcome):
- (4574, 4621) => 10.5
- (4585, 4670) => 10.5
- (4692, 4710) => 9.86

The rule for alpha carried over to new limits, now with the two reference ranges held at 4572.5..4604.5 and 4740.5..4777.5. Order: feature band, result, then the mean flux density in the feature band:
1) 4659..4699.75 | 0.1 AA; 10.1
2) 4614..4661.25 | -0.7 AA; 10.5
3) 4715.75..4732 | -0.4 AA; 10.1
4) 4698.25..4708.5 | 0.4 AA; 9.52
